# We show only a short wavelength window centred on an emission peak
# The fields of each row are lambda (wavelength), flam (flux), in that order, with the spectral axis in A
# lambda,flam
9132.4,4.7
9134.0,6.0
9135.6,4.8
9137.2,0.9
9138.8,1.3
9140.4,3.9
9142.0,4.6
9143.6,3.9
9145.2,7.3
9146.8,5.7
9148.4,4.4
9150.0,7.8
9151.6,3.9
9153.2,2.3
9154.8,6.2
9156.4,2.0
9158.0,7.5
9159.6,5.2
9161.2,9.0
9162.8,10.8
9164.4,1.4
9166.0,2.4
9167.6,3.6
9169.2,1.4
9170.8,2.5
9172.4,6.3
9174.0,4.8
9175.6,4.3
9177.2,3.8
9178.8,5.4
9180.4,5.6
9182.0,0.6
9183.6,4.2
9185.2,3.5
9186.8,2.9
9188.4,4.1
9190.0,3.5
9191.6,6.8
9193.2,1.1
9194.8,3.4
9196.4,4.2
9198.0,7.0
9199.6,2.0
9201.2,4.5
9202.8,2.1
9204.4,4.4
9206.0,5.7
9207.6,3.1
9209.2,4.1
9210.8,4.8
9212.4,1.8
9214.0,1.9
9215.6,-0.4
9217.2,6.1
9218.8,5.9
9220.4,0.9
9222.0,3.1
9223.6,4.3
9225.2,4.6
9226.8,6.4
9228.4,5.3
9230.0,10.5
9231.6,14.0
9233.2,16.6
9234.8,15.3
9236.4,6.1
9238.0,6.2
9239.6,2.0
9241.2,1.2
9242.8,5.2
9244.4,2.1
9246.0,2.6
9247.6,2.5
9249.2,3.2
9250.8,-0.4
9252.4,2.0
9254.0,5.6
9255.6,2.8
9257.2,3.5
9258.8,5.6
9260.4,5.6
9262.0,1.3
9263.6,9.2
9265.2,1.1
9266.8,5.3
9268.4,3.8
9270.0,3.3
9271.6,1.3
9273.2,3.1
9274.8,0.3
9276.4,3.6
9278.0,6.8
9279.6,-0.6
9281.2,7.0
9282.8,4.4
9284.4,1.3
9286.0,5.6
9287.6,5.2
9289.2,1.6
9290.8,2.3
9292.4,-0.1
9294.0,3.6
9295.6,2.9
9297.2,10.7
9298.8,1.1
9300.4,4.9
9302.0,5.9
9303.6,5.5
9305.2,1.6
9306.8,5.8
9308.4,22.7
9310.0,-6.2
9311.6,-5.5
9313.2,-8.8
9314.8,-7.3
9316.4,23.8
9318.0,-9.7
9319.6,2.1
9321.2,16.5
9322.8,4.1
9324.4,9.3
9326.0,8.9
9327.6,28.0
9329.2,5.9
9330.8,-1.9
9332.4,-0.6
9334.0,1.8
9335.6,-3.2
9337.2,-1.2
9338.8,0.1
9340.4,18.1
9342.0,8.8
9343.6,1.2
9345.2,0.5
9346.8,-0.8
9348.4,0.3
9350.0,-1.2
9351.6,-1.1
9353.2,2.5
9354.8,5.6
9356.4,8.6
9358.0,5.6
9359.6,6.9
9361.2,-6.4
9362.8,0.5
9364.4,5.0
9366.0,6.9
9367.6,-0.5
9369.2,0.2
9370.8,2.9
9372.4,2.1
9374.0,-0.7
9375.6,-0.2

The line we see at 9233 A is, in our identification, H-beta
